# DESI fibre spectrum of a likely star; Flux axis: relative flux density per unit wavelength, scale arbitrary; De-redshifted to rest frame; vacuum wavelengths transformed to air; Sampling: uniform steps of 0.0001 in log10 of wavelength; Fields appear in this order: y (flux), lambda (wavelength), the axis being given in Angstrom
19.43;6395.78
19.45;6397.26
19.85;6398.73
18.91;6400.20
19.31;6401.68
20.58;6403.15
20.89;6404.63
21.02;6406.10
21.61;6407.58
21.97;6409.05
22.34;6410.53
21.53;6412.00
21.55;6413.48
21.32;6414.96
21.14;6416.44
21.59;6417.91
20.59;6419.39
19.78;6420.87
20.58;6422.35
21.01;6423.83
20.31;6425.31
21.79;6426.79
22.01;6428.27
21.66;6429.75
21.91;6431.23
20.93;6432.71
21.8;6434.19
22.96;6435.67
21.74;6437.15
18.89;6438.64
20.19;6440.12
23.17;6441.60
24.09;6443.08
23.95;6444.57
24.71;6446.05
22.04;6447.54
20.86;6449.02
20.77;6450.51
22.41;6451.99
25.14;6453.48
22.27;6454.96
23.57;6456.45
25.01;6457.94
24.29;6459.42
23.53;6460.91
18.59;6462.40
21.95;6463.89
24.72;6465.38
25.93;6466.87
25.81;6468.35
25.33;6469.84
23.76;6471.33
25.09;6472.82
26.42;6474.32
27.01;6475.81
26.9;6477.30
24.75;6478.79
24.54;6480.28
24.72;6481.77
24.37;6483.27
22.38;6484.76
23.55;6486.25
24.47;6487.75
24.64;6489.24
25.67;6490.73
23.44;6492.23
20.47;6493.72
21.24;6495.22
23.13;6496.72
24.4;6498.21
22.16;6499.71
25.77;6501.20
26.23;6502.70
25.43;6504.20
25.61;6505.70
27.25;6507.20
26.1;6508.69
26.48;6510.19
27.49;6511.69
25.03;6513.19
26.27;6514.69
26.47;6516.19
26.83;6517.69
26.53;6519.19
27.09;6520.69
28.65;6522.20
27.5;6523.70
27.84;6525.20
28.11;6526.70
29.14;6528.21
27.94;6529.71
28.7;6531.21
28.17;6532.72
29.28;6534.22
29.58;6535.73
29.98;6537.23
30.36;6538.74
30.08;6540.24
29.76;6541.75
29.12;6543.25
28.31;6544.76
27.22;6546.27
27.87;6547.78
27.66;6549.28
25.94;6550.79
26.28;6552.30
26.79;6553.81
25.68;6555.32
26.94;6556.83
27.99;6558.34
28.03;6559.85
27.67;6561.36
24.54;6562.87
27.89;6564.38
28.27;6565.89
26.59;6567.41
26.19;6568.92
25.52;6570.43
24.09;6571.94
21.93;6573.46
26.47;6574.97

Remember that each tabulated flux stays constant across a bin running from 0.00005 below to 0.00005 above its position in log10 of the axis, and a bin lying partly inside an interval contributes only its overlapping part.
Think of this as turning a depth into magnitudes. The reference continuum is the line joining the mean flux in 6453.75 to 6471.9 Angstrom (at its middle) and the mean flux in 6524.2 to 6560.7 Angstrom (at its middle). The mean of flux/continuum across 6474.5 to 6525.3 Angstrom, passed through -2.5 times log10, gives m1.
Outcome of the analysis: 0.023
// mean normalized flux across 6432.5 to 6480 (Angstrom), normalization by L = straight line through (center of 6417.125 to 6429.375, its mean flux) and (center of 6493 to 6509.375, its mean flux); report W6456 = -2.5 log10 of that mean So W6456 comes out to -0.048 mag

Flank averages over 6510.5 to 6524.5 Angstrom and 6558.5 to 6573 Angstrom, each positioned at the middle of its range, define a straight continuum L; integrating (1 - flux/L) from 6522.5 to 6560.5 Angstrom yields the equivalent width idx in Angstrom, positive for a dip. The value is -2.13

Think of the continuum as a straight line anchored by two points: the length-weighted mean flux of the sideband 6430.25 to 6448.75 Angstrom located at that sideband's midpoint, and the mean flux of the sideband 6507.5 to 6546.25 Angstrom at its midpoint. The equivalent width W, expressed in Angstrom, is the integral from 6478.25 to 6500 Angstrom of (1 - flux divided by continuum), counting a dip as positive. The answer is 1.6 Angstrom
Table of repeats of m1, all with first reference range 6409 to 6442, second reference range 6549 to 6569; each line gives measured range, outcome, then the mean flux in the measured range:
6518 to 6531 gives -0.098 mag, 27.9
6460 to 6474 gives -0.041 mag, 23.9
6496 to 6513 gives -0.037 mag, 25.5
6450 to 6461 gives -0.041 mag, 23.4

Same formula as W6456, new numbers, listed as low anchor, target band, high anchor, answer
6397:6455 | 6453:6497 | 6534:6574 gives -0.02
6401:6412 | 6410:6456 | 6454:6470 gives 0.03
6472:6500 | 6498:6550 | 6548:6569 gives -0.07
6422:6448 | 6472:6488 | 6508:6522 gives -0.02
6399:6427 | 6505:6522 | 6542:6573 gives -0.06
